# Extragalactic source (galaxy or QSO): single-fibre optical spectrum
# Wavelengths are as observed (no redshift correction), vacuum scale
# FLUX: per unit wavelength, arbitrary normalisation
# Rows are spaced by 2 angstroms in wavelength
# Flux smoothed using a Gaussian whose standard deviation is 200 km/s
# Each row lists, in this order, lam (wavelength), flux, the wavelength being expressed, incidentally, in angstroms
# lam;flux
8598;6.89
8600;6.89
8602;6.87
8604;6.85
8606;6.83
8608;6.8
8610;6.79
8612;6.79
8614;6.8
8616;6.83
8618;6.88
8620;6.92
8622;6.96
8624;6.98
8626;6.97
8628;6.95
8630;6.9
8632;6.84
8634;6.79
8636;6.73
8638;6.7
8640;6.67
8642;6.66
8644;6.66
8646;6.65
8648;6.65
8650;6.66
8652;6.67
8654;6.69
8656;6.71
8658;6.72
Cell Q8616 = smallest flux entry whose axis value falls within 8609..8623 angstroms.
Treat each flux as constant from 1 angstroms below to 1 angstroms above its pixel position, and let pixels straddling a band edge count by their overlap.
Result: 6.79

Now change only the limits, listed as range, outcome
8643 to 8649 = 6.65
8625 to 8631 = 6.9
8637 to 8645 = 6.66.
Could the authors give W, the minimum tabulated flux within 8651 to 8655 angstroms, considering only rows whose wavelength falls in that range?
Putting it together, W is 6.67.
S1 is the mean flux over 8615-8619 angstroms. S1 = 6.86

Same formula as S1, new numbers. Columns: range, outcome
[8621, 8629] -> 6.96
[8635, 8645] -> 6.68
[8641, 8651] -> 6.66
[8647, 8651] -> 6.66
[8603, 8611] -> 6.82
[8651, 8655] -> 6.68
